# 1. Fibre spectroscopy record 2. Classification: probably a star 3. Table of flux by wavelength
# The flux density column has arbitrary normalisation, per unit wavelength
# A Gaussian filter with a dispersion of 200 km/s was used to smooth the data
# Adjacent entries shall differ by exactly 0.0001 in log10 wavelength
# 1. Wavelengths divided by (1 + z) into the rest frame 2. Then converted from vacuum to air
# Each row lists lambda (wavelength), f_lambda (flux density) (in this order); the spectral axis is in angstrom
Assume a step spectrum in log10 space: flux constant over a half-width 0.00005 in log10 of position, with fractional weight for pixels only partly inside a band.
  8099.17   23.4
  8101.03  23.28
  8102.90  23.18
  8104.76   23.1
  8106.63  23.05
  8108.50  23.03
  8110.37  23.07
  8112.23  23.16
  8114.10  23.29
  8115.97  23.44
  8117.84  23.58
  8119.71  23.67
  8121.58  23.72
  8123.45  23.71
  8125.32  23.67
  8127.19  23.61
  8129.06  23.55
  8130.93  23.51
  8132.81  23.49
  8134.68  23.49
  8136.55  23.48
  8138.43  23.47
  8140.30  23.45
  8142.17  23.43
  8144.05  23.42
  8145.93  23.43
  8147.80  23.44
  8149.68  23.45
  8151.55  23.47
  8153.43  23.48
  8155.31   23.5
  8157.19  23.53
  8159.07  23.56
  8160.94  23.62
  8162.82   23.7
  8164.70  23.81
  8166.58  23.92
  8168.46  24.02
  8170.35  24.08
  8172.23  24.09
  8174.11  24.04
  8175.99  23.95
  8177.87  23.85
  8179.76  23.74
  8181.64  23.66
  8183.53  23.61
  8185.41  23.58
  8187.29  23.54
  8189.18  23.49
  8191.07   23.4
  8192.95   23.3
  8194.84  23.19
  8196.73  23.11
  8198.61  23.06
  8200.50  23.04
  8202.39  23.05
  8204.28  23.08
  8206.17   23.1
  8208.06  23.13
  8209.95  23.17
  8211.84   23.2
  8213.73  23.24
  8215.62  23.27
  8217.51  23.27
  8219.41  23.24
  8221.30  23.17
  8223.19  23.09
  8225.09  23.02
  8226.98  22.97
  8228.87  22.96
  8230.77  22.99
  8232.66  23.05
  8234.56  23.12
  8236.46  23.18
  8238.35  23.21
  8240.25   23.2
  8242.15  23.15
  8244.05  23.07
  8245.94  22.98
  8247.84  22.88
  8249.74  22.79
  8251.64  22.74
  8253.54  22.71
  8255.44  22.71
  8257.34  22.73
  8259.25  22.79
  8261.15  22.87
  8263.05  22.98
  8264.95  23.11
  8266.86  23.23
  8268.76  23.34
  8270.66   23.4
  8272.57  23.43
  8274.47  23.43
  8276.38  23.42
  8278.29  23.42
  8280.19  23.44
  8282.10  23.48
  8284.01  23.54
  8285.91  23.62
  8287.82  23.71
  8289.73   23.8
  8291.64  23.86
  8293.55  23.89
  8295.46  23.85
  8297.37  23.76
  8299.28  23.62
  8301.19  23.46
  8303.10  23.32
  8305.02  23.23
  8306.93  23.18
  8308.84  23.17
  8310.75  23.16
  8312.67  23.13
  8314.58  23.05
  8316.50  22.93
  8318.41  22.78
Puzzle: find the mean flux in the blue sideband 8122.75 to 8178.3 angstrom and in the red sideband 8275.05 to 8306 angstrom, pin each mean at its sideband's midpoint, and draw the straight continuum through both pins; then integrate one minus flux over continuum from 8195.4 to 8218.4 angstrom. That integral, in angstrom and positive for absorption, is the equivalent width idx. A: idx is 0.5 angstrom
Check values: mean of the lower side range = 23.6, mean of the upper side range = 23.6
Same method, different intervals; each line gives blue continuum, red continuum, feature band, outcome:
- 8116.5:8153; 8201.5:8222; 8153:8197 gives -0.61 angstrom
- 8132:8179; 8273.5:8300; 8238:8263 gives 0.77 angstrom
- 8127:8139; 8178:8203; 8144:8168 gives -0.13 angstrom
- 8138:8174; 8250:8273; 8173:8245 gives 0.10 angstrom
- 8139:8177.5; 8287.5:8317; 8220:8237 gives 0.36 angstrom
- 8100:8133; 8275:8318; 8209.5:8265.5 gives 0.96 angstrom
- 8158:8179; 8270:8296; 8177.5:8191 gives 0.12 angstrom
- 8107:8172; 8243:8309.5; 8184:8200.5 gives 0.08 angstrom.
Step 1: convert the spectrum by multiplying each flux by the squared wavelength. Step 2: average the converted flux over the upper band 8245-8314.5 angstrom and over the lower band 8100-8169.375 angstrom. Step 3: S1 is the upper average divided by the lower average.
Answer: 1.0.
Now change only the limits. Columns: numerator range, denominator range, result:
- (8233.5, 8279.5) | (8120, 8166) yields 1.01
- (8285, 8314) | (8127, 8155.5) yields 1.04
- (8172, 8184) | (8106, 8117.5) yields 1.04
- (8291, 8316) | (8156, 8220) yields 1.03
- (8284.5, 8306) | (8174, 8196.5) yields 1.03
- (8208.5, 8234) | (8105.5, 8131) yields 1.01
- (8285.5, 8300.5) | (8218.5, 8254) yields 1.05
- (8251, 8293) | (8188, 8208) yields 1.02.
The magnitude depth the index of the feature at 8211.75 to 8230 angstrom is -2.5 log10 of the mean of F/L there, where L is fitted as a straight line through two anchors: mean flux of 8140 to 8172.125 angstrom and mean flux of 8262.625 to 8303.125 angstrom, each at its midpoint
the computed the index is 0.02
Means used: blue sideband 23.6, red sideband 23.5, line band 23.1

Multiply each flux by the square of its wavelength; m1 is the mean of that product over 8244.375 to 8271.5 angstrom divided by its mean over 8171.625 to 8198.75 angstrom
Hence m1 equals 0.99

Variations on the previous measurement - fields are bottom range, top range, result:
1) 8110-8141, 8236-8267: 1.01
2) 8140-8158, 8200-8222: 1.00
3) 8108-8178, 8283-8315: 1.03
